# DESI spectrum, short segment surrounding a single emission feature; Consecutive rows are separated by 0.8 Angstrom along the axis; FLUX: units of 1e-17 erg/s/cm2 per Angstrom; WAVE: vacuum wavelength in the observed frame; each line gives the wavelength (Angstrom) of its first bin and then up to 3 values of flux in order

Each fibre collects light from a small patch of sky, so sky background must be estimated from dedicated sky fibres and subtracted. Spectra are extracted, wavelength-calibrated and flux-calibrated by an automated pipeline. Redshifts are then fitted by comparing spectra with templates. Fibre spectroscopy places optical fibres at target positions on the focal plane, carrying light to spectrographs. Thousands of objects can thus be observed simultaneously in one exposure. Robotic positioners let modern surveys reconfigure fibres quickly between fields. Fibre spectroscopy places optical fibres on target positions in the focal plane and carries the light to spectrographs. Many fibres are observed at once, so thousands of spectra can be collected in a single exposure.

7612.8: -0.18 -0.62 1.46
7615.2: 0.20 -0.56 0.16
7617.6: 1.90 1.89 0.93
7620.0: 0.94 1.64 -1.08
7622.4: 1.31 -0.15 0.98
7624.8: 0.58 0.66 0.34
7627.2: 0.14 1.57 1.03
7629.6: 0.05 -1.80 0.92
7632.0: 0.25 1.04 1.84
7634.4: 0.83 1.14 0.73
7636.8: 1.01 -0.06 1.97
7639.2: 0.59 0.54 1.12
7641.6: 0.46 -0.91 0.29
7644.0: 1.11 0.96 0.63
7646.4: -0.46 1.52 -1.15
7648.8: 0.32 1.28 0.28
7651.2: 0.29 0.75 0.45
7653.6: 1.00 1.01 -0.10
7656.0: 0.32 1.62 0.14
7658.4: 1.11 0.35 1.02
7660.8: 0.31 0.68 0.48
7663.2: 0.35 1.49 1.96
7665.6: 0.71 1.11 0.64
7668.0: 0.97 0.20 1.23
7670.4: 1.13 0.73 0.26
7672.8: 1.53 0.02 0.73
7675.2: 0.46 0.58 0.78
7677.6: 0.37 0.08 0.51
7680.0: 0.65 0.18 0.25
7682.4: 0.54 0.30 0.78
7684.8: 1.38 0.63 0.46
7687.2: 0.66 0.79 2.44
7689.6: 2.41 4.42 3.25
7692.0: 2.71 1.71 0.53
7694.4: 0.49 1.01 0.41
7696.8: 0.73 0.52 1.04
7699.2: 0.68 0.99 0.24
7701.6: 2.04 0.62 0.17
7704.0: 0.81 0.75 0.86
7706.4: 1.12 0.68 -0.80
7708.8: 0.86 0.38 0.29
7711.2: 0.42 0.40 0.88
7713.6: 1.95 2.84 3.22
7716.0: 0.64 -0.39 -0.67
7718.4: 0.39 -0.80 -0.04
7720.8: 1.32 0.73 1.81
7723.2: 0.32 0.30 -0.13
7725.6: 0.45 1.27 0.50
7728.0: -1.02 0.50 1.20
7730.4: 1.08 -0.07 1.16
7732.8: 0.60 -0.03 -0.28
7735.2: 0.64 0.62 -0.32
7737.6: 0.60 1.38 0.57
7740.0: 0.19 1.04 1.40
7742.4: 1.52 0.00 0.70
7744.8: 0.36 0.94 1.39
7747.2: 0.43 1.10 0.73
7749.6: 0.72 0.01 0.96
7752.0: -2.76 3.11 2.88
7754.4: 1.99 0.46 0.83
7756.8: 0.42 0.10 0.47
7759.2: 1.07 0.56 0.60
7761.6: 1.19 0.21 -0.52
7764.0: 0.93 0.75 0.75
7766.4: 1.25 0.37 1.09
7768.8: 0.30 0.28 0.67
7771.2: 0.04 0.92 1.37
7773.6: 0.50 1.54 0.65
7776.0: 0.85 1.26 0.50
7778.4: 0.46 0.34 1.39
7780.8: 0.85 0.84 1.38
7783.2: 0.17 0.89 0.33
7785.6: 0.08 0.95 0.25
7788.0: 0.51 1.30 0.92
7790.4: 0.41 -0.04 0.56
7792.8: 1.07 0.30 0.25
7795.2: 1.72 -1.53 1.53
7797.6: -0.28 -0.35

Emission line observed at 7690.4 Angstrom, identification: Halpha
